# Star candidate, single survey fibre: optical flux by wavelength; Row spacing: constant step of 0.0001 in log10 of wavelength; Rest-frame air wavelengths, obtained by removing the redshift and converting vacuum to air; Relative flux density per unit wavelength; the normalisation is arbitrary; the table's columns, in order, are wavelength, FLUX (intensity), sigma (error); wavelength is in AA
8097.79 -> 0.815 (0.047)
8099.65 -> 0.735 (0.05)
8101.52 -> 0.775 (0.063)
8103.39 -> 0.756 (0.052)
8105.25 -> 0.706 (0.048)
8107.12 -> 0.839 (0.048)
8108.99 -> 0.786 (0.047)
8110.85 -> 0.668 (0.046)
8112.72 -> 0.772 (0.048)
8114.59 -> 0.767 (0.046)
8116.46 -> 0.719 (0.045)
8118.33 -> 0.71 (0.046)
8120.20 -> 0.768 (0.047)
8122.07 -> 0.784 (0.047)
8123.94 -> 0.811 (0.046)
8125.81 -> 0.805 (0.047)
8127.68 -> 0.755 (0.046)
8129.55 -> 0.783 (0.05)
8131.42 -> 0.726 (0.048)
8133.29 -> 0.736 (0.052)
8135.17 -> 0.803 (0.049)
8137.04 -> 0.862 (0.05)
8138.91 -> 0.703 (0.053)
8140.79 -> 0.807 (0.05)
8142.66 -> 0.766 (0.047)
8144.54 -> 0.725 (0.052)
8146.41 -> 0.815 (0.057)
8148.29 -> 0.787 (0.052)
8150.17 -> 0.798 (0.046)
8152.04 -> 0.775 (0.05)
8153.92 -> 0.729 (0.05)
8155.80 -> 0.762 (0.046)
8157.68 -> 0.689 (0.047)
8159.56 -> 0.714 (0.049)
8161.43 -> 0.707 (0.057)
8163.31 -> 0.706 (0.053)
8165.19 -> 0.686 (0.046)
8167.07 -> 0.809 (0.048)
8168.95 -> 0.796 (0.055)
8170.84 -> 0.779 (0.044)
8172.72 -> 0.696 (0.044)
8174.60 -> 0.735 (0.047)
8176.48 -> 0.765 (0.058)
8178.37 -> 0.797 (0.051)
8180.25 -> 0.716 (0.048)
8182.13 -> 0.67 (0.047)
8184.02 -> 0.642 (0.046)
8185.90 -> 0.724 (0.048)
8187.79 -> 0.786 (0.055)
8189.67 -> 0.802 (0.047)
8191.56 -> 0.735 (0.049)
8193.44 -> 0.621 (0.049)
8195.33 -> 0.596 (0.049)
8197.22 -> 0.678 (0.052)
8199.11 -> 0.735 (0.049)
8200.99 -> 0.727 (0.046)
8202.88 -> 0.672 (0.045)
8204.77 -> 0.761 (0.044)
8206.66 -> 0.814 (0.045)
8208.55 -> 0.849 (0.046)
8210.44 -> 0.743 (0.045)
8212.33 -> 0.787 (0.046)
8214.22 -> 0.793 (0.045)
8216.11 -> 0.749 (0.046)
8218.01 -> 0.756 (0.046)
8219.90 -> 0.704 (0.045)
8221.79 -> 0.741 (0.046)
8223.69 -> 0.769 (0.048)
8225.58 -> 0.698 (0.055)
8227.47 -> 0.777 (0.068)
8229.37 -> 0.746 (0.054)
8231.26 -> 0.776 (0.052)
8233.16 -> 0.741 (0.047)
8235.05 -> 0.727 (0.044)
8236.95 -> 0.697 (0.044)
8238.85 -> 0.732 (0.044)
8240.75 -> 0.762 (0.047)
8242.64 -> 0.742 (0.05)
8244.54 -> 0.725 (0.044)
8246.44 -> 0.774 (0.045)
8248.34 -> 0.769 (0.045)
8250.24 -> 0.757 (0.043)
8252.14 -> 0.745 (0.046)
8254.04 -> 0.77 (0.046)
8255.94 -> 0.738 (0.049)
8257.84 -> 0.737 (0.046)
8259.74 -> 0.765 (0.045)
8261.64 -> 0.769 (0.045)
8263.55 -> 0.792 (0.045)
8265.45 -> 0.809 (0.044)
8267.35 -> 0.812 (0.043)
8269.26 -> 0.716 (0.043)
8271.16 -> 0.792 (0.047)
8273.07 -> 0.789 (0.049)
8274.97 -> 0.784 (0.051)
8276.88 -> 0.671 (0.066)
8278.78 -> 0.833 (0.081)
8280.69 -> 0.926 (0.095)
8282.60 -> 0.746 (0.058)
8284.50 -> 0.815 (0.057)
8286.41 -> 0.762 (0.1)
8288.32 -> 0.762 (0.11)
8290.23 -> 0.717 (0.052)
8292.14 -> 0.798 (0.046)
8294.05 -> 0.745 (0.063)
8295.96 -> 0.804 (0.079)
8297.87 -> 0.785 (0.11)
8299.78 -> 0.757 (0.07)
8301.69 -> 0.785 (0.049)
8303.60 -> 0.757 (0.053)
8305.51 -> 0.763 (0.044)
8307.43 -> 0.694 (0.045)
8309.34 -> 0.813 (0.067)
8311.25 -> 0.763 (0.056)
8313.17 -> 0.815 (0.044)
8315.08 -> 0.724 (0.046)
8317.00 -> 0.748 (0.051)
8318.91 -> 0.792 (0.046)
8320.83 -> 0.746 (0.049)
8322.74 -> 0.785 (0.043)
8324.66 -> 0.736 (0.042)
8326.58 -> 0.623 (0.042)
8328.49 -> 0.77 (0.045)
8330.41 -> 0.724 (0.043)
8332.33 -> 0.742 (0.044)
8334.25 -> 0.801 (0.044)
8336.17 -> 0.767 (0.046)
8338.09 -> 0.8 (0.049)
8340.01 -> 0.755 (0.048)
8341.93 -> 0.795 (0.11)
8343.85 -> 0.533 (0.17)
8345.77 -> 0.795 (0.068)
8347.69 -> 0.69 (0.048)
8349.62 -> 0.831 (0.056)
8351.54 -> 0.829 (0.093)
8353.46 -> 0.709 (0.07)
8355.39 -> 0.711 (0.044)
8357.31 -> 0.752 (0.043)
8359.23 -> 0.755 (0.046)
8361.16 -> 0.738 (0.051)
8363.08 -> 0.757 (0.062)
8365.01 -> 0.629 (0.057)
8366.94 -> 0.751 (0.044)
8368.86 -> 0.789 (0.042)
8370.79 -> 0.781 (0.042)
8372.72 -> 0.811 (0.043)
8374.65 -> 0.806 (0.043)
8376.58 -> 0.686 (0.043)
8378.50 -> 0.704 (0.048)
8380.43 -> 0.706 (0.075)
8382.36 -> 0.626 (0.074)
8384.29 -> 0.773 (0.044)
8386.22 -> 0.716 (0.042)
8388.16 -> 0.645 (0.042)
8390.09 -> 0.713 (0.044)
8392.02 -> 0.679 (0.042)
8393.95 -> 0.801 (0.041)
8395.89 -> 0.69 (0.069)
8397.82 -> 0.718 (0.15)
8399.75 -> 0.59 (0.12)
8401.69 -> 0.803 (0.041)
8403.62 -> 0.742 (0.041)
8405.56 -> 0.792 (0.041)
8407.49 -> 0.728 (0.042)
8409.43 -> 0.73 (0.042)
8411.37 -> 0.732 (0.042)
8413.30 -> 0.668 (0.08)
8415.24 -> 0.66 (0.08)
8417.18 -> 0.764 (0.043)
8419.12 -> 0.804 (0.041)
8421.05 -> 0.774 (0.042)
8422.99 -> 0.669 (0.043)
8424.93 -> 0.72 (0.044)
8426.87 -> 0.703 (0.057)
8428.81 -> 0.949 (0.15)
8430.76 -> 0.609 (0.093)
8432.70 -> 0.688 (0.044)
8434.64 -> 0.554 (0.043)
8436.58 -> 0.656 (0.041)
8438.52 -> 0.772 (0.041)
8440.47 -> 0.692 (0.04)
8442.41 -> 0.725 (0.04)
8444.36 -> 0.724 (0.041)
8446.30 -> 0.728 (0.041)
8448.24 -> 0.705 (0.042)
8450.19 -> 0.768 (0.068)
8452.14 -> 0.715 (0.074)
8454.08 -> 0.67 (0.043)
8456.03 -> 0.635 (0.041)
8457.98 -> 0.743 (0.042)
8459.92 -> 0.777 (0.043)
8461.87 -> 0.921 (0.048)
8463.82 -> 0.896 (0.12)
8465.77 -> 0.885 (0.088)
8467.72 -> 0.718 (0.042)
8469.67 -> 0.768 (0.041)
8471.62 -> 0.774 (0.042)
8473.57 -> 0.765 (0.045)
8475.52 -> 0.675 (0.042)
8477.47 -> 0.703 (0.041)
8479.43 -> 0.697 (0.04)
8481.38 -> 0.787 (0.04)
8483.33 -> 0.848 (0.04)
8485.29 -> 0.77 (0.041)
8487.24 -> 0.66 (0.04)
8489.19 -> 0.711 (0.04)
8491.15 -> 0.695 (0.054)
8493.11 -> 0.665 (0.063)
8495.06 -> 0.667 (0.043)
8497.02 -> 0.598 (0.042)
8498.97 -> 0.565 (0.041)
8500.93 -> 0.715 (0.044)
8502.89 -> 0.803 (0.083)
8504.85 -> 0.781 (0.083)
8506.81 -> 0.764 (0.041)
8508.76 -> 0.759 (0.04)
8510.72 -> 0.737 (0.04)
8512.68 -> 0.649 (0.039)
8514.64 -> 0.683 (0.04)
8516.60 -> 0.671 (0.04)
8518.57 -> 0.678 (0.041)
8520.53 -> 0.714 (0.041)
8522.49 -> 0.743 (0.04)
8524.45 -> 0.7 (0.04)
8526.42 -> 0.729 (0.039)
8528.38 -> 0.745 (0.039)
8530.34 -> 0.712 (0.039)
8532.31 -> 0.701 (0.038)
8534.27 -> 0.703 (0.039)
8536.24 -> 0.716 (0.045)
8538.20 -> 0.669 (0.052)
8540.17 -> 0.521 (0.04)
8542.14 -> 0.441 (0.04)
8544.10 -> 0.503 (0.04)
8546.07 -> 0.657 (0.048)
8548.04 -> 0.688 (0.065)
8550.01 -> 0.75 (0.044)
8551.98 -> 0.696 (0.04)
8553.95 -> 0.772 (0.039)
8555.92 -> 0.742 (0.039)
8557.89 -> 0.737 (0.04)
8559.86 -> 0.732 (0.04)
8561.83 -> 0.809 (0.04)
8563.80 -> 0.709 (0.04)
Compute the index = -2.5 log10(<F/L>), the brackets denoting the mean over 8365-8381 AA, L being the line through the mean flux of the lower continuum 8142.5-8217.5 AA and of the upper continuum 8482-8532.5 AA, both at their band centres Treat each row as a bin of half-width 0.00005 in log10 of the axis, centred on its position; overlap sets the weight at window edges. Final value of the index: -0.037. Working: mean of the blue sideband 0.741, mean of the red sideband 0.711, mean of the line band 0.748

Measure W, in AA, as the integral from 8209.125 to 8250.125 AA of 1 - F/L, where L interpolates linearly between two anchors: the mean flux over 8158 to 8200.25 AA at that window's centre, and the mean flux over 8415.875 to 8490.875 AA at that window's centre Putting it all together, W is -1.35 AA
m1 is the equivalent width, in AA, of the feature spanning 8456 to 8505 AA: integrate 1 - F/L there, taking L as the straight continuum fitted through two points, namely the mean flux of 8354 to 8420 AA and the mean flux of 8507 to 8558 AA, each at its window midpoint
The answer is -2.8 AA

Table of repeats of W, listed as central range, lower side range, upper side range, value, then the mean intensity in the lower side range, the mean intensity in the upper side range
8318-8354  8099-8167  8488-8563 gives -1.3 AA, 0.757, 0.693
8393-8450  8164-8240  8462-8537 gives 0.7 AA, 0.738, 0.727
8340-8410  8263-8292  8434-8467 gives 2.6 AA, 0.782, 0.741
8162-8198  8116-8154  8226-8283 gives 2.1 AA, 0.772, 0.764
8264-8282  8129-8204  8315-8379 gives -1.2 AA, 0.739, 0.747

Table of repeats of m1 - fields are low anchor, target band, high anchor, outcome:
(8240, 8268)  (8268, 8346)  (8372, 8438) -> -1.4 AA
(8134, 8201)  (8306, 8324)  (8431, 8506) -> -0.8 AA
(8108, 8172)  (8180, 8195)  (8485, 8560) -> 0.9 AA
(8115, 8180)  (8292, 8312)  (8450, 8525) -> -0.6 AA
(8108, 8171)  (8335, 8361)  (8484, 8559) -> -1.0 AA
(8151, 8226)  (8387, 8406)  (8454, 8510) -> 0.6 AA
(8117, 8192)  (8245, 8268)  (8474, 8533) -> -0.8 AA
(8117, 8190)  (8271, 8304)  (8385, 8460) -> -2.0 AA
